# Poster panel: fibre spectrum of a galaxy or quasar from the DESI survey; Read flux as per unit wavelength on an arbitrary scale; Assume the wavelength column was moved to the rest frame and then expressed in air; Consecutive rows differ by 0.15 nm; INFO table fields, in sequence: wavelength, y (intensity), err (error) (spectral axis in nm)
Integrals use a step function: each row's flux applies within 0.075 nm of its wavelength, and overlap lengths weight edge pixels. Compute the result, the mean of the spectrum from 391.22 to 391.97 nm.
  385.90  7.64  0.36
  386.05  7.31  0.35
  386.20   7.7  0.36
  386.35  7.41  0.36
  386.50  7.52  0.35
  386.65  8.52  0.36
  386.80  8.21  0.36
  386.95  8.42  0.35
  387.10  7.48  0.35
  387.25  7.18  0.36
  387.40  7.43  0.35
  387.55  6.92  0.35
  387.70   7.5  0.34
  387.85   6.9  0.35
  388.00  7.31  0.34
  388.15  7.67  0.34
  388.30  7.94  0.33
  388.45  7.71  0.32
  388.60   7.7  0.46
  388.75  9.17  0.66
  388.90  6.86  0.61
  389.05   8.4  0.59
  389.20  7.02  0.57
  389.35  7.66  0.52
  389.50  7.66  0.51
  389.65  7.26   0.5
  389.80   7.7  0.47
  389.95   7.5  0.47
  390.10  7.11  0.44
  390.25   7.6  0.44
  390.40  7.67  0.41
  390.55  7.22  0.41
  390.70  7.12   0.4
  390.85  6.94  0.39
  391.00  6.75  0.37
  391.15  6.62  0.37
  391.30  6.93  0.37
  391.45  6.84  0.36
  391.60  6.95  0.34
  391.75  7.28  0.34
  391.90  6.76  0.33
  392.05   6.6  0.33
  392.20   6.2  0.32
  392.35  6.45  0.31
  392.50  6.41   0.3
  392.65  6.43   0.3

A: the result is 6.95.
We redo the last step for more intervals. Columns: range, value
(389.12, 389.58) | 7.46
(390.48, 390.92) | 7.09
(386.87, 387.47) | 7.63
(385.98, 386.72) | 7.69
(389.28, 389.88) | 7.57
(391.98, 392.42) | 6.41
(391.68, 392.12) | 6.88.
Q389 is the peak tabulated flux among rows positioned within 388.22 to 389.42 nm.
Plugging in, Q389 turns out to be 9.17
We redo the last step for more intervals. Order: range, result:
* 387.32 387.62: 7.43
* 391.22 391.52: 6.93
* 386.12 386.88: 8.52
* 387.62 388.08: 7.5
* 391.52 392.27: 7.28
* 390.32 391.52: 7.67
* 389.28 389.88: 7.7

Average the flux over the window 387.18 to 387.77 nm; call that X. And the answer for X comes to 7.26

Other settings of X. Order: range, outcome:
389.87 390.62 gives 7.42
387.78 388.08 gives 7.12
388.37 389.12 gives 7.96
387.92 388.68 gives 7.67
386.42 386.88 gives 8.08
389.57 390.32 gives 7.43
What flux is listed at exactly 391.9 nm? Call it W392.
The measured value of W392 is 6.76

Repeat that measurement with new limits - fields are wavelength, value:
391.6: 6.95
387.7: 7.5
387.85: 6.9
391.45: 6.84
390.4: 7.67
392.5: 6.41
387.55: 6.92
